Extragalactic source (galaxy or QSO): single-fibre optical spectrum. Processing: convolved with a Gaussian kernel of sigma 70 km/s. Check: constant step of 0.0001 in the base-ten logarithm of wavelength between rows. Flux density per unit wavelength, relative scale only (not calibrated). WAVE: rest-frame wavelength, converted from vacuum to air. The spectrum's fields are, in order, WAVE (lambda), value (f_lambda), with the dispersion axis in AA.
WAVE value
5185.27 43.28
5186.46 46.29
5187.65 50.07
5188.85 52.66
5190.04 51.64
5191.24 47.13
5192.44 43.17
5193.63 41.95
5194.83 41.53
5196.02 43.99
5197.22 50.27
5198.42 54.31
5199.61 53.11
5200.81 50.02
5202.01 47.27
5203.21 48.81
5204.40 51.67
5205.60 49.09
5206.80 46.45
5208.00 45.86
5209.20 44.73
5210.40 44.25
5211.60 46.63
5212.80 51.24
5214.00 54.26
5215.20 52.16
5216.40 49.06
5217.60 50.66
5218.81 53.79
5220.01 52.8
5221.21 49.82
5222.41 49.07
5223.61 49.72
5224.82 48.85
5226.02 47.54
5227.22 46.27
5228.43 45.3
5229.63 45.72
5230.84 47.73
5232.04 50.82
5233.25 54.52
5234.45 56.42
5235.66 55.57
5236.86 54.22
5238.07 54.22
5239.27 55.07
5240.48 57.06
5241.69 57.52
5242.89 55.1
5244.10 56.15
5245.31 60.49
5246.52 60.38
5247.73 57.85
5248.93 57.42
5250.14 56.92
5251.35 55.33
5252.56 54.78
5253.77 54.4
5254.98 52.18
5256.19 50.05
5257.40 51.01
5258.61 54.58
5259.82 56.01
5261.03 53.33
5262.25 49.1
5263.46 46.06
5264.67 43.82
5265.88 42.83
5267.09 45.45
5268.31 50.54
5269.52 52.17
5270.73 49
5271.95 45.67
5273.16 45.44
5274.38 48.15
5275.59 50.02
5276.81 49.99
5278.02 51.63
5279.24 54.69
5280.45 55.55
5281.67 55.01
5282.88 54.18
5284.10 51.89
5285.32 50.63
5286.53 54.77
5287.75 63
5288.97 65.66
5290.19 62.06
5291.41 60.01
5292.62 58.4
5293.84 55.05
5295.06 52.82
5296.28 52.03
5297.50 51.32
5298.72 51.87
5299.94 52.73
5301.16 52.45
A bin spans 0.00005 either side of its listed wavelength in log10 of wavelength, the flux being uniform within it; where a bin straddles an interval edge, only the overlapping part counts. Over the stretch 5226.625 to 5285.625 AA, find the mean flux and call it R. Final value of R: 52.2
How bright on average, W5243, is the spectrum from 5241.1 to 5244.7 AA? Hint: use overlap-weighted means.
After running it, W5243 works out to 56.3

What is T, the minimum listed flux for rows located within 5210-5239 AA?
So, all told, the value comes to 44.25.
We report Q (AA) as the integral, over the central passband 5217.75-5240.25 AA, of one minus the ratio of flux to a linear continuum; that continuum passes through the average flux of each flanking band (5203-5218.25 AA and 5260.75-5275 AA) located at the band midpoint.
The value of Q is -1.2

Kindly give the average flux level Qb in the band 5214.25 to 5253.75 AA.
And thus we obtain 53.1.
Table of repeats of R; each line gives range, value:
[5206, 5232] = 48.7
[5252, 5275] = 49.7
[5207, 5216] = 48.4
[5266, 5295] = 53.3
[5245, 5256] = 56.3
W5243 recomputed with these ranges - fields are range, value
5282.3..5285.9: 52.1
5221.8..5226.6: 48.8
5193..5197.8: 44.4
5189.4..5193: 47.4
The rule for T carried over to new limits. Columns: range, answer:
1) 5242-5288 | 42.83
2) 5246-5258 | 50.05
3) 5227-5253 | 45.3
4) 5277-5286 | 50.63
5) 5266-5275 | 45.44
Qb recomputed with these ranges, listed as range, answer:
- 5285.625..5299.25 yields 56.9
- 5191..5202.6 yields 47.3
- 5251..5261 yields 53.5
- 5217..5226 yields 50.5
